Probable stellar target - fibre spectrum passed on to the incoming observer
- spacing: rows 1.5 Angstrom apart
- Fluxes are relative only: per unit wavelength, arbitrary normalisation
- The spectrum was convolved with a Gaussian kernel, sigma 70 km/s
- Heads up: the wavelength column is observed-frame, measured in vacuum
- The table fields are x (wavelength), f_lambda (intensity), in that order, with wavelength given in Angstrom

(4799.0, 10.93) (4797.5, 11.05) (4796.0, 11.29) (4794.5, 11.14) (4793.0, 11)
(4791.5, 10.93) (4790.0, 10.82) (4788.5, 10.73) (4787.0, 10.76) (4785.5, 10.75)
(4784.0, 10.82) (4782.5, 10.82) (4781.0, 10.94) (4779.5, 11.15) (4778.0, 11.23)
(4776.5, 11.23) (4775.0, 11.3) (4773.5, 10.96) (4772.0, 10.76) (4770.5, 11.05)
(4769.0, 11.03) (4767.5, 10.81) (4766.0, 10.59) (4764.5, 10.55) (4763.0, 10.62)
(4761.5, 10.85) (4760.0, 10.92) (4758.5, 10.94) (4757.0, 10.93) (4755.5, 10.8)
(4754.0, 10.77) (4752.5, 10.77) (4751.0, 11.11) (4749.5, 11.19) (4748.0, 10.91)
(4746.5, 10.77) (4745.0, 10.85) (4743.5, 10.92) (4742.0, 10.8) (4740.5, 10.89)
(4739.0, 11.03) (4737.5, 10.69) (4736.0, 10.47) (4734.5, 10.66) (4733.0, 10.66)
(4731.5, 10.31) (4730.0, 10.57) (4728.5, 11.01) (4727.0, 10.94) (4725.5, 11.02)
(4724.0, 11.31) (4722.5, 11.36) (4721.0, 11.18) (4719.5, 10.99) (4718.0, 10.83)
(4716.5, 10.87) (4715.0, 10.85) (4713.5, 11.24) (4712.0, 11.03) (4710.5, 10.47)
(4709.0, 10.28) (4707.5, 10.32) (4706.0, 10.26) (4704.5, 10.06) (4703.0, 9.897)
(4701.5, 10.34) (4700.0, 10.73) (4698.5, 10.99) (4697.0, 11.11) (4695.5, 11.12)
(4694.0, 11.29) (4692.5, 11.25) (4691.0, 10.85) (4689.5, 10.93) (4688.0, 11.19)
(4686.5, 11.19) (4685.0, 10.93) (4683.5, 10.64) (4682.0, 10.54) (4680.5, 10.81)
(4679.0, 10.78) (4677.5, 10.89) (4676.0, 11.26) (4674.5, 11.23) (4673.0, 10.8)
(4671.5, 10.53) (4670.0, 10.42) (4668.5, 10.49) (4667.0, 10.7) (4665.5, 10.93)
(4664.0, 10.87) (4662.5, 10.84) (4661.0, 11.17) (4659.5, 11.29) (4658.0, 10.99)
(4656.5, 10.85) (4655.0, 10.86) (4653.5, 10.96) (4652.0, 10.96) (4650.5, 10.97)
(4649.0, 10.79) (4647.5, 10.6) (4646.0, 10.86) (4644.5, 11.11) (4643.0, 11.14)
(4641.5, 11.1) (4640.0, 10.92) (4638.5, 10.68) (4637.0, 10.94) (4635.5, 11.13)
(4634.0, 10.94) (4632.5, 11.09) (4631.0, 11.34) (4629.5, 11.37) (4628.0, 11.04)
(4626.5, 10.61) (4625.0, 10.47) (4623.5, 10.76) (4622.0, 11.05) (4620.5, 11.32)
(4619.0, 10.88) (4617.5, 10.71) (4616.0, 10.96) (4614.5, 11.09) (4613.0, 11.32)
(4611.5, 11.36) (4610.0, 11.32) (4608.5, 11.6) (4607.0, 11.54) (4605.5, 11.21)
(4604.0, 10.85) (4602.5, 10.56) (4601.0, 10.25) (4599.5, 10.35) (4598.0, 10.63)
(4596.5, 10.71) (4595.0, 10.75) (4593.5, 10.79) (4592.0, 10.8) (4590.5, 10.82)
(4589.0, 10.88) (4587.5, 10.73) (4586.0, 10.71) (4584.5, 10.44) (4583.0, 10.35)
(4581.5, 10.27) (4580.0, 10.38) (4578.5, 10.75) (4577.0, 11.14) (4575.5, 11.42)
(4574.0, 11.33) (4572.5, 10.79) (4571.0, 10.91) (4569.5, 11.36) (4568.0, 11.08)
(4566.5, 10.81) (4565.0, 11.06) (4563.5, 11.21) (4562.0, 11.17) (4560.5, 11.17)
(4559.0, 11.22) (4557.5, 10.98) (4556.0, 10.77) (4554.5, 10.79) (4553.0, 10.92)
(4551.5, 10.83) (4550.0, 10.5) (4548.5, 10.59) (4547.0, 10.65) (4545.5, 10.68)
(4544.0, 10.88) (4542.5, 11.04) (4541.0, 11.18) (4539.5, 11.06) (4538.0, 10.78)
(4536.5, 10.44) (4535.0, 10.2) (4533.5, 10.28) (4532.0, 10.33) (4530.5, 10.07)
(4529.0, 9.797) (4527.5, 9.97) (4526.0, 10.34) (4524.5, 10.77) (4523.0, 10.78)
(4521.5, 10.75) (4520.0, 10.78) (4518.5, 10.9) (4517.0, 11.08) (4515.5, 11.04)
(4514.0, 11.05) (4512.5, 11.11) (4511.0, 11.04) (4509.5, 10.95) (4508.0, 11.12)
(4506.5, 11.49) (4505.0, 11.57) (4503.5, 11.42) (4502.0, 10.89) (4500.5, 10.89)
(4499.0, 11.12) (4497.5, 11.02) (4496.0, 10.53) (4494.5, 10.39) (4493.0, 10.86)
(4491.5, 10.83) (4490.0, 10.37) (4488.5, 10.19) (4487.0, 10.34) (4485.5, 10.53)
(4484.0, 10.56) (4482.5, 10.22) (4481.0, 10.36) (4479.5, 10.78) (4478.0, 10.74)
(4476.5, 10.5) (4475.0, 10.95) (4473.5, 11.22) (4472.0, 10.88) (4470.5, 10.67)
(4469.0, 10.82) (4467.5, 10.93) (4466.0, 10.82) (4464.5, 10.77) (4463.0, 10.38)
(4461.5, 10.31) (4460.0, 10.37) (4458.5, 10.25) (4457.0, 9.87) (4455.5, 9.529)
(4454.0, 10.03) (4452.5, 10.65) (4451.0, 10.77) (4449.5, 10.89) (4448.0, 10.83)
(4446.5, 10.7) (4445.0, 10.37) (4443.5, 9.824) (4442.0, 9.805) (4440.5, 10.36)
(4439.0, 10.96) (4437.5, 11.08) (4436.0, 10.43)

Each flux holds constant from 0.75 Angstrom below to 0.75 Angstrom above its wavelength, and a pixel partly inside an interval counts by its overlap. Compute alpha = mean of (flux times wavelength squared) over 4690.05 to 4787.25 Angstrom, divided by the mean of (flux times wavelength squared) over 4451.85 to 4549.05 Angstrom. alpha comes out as 1.13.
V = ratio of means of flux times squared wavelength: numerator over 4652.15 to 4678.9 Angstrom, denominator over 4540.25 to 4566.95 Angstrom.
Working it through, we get 1.05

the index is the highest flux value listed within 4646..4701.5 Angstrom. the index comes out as 11.29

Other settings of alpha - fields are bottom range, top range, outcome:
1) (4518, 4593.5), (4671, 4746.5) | 1.07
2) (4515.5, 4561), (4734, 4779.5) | 1.12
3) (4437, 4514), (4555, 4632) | 1.08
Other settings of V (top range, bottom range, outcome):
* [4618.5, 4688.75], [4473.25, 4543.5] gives 1.08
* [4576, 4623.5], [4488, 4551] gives 1.05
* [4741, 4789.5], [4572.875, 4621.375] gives 1.08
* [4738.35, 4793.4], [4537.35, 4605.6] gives 1.09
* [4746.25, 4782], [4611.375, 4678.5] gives 1.05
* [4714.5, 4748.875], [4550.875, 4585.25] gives 1.07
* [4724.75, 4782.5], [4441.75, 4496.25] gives 1.17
